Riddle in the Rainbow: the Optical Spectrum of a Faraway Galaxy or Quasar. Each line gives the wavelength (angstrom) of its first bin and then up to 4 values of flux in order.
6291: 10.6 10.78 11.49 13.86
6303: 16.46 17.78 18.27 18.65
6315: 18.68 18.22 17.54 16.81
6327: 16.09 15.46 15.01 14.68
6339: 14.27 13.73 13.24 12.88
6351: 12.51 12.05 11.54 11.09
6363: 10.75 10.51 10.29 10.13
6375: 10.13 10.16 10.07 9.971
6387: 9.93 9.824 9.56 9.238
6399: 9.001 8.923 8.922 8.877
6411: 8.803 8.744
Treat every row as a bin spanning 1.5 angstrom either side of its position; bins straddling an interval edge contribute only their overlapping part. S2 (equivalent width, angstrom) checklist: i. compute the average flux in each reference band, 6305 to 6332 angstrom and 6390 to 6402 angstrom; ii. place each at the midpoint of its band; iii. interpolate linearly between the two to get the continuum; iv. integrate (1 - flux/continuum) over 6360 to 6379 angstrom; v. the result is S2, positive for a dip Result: 2.64 angstrom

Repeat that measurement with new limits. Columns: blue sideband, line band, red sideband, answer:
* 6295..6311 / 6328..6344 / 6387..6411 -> -1.5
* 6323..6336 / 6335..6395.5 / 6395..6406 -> 4.9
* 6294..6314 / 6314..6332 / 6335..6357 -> -3.0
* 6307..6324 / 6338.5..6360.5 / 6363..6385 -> 1.4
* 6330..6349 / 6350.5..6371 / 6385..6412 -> 2.0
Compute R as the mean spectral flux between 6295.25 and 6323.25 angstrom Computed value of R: 16.7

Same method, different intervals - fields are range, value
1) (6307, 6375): 14.1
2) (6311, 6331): 17.4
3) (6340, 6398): 10.9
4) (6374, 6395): 9.93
